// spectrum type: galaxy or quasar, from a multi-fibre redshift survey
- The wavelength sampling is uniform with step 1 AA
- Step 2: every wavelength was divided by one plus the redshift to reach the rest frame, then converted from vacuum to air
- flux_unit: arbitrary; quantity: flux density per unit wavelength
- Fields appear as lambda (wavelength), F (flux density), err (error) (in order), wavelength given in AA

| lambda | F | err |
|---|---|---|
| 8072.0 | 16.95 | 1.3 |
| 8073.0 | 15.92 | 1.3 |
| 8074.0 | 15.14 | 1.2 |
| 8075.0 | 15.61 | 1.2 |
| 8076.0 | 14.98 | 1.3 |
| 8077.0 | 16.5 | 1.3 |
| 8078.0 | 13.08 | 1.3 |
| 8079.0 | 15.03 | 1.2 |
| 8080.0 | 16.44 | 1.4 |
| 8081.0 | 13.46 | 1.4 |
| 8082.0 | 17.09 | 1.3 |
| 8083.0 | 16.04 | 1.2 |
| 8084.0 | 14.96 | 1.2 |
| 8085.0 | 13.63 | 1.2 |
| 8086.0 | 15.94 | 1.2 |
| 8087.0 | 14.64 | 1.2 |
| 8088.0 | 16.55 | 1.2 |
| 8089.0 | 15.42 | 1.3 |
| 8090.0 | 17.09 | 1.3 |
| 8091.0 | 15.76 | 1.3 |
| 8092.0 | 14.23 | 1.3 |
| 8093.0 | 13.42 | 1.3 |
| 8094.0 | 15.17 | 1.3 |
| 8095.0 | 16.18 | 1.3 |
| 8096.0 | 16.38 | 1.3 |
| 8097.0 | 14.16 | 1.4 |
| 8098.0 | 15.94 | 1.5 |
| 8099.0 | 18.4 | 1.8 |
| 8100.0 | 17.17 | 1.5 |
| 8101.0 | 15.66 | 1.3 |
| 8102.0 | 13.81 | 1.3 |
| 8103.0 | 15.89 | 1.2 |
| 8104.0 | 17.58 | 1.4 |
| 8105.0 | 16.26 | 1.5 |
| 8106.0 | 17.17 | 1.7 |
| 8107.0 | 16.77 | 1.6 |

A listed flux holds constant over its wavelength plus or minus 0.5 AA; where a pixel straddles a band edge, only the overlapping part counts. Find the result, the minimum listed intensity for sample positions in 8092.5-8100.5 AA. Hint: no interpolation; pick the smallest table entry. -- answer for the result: 13.42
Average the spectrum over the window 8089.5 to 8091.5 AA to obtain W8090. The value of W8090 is 16.4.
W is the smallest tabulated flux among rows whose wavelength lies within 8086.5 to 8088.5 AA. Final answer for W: 14.64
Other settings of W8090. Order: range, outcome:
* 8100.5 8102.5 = 14.7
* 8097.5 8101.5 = 16.8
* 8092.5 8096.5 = 15.3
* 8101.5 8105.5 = 15.9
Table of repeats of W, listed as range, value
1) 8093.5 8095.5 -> 15.17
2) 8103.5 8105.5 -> 16.26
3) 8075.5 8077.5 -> 14.98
